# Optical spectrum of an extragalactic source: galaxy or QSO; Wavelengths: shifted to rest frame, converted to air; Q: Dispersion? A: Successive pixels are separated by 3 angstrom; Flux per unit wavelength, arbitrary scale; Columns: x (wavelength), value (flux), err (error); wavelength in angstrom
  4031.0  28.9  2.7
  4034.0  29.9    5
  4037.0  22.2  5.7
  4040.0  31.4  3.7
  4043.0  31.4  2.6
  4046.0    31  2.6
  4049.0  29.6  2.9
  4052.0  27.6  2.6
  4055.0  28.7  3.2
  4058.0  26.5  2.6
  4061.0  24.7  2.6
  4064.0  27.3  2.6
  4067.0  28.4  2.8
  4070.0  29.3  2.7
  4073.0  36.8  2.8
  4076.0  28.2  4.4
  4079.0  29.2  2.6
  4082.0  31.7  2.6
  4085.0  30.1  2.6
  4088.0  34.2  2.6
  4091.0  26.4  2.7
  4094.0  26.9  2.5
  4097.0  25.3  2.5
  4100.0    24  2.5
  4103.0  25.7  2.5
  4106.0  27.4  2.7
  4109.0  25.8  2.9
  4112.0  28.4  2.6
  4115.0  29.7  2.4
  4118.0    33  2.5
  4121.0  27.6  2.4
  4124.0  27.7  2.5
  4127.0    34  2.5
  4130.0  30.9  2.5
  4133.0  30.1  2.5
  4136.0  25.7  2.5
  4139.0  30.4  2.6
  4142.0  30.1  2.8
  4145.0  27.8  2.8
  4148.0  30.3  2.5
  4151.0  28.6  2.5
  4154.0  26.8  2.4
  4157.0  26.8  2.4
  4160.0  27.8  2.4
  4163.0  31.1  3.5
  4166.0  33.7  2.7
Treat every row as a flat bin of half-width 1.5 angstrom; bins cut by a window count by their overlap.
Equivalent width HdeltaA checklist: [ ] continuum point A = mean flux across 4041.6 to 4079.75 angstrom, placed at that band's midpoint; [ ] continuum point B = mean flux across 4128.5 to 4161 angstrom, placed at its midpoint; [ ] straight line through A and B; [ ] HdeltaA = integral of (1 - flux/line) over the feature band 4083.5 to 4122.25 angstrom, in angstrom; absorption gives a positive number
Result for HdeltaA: 1.2 angstrom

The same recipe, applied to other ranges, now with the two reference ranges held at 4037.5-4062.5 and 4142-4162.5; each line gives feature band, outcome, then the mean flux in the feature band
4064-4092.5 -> -1.8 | 30.3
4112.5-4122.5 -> -0.5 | 29.9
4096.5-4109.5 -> 1.3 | 25.7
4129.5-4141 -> -0.3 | 29.2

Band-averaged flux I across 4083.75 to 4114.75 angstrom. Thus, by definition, 27.5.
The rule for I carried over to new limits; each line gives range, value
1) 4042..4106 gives 28.7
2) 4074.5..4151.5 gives 28.8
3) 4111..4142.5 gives 29.8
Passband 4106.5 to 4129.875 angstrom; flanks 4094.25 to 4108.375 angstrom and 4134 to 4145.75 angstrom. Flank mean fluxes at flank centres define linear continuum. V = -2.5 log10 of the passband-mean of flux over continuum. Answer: -0.09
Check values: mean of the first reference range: 25.7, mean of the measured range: 29.5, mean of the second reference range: 28.6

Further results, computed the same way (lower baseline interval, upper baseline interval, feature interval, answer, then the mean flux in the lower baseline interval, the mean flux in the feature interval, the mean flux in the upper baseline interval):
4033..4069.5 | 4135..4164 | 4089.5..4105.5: 0.10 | 28.2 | 25.8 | 28.5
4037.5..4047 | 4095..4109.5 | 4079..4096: -0.11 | 30.3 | 29.7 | 25.7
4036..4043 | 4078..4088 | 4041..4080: 0.01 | 28.1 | 29.2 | 31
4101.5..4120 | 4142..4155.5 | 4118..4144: -0.05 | 28.3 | 29.7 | 28.6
